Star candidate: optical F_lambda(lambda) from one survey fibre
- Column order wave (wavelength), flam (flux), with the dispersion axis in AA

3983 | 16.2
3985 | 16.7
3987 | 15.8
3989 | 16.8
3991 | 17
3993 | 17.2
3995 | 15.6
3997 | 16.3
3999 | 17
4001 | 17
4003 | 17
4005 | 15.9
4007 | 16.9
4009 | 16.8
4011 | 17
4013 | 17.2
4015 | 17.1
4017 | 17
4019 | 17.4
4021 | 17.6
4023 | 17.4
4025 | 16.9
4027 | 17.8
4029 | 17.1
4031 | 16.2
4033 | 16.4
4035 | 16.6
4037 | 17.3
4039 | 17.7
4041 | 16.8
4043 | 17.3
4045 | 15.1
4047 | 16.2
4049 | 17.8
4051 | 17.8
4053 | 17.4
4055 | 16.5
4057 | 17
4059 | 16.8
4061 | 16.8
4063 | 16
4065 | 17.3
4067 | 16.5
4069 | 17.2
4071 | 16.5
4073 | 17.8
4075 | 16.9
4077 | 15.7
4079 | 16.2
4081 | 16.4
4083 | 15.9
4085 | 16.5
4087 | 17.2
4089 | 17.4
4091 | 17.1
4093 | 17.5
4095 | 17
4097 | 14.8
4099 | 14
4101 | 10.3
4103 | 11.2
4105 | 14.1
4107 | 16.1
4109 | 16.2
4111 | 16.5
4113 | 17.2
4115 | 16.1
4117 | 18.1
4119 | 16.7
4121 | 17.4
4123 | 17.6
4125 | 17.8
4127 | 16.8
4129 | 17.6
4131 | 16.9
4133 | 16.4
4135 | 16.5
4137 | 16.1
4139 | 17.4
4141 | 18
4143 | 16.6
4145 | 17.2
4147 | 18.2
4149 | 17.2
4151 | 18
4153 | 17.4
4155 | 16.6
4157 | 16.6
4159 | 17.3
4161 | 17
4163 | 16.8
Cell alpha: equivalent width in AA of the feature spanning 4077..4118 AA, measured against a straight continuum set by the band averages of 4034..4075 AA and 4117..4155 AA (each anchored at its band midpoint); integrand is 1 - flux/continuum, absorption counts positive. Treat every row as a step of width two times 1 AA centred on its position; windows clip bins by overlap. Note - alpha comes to 3.1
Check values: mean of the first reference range 16.9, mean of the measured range 15.8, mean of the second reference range 17.2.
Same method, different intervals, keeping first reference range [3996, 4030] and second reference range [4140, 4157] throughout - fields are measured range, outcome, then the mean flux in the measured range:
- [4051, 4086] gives 0.9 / 16.7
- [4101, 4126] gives 1.8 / 16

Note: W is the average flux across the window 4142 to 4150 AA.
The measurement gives 17.3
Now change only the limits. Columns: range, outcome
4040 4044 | 17.1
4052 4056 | 16.9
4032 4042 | 17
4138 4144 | 17.3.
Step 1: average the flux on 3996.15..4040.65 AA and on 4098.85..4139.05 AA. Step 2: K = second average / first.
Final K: 0.9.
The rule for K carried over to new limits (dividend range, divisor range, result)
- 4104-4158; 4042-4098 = 1.01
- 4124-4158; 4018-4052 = 1.01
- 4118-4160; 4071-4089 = 1.03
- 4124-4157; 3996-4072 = 1.01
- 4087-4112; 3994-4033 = 0.90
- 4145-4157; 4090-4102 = 1.15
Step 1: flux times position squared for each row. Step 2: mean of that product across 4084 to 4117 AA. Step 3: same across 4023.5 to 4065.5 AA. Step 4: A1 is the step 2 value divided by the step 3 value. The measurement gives 0.95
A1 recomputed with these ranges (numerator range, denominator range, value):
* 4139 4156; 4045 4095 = 1.07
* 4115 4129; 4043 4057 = 1.06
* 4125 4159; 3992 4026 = 1.08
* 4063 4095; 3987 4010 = 1.05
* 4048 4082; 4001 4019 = 1.02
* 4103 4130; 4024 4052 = 1.02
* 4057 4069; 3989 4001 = 1.04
